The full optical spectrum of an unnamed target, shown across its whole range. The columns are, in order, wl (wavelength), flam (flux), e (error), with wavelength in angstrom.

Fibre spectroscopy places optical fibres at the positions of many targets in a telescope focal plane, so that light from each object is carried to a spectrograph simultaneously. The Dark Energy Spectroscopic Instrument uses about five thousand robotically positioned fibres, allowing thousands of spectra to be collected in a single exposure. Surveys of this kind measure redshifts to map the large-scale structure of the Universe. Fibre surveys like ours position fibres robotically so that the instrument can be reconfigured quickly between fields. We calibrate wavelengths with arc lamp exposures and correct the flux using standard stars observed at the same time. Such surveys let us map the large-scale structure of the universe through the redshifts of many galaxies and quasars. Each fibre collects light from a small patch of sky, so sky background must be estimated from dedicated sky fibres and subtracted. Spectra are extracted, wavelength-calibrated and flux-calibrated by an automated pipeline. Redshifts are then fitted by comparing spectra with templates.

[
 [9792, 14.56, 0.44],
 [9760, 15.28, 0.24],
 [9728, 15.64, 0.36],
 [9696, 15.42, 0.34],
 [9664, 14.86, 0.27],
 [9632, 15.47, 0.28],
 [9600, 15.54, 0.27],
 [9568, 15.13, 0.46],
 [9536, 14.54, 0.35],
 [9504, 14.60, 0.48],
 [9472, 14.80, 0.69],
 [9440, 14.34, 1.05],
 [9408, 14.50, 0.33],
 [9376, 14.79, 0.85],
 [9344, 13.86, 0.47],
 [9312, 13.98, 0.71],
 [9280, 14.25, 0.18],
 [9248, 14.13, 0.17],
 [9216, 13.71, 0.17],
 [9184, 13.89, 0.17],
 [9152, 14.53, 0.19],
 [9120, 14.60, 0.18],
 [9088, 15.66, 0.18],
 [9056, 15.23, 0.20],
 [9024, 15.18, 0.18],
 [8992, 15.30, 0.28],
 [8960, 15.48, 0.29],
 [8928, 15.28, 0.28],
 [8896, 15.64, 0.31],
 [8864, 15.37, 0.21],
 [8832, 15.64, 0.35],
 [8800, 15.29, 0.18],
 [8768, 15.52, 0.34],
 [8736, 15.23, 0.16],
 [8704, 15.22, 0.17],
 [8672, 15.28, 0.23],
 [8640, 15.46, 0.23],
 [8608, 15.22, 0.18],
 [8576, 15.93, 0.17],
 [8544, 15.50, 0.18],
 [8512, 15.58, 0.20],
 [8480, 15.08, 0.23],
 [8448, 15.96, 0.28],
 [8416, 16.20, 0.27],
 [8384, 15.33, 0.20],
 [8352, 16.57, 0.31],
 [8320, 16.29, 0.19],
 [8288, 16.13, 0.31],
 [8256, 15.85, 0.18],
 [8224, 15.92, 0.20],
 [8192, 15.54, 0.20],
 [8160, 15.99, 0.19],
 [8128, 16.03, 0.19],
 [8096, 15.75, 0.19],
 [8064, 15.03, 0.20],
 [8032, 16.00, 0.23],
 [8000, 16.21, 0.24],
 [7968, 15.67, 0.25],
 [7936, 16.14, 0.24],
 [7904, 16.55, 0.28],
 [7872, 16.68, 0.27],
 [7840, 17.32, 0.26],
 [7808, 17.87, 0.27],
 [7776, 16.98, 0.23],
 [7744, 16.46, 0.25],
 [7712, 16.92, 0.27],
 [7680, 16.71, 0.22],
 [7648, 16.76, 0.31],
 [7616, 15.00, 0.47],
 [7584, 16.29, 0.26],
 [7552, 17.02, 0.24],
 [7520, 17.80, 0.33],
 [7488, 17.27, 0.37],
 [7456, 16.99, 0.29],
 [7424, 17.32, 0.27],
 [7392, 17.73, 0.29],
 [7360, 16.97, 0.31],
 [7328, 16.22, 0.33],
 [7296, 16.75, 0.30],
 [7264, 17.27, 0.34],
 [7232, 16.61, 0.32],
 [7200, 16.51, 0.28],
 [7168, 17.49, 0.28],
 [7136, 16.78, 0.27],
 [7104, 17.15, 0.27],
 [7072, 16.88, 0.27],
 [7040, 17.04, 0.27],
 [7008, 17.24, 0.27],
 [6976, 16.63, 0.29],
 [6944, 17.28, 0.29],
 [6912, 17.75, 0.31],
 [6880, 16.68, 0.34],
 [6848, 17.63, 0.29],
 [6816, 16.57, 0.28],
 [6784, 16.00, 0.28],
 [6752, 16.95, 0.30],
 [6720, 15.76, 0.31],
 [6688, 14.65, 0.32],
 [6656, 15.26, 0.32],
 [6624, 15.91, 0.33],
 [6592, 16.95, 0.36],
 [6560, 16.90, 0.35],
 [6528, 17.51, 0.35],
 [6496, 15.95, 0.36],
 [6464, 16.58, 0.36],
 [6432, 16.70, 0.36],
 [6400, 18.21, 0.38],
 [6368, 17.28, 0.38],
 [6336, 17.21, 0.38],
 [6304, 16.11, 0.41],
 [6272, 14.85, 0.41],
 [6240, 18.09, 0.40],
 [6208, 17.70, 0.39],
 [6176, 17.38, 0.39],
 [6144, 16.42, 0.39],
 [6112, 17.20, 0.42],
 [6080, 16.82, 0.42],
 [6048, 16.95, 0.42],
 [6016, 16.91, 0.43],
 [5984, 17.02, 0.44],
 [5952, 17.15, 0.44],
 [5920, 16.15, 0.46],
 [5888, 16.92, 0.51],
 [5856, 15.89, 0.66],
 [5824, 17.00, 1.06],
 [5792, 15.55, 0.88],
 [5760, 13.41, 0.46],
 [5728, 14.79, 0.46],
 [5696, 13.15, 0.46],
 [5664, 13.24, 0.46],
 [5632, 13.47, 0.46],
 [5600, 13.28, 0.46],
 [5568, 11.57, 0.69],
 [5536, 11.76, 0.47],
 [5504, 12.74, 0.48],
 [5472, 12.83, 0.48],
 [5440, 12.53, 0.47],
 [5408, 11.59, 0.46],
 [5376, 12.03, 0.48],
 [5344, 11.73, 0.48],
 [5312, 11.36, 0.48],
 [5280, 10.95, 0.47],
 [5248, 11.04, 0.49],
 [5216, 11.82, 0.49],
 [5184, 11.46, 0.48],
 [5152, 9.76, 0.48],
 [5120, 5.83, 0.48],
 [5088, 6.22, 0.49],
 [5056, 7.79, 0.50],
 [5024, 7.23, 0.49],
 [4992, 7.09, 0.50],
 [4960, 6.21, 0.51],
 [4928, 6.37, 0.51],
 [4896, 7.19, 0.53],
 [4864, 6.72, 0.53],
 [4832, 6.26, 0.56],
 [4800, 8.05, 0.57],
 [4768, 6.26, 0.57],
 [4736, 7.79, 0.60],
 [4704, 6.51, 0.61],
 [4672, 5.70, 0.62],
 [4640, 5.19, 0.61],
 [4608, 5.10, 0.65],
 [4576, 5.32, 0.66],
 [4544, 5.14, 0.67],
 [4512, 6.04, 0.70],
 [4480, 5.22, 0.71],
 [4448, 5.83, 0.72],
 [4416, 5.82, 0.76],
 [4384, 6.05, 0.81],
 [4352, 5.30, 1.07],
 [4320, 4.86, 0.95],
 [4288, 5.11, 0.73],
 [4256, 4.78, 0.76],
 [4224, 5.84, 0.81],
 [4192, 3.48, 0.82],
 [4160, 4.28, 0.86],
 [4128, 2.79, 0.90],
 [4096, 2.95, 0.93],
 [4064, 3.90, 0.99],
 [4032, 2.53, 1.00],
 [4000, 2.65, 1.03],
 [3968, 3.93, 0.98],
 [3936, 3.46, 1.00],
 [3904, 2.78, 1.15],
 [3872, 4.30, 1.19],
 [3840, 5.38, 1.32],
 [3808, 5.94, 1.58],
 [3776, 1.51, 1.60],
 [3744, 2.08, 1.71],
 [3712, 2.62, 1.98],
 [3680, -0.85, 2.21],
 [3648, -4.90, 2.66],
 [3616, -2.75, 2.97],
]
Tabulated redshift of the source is 0.29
